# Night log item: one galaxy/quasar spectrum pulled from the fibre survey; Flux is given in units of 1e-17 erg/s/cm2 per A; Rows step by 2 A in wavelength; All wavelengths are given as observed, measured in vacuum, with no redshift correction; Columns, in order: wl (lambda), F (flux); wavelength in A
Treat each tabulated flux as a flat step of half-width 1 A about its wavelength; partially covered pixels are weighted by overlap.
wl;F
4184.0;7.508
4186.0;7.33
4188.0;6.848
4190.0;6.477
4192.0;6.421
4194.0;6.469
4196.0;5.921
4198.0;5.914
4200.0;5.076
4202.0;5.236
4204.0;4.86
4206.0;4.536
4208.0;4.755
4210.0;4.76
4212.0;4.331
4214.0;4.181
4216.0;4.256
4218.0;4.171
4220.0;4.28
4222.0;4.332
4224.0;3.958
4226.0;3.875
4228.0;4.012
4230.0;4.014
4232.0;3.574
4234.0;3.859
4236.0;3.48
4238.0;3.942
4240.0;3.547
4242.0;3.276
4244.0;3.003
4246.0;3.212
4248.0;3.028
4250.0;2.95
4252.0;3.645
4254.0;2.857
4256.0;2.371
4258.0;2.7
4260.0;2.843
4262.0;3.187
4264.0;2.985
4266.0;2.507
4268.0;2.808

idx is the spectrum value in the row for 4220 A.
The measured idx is 4.28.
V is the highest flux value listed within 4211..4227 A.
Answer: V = 4.332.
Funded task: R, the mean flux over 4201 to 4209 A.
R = 4.85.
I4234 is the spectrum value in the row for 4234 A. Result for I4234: 3.859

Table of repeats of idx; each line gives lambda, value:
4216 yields 4.256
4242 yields 3.276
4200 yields 5.076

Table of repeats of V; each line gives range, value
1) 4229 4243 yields 4.014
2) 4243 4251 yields 3.212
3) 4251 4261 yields 3.645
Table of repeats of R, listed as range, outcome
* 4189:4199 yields 6.24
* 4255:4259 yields 2.54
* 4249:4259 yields 2.9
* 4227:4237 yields 3.79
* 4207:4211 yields 4.76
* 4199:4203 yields 5.16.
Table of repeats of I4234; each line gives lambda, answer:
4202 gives 5.236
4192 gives 6.421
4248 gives 3.028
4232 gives 3.574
